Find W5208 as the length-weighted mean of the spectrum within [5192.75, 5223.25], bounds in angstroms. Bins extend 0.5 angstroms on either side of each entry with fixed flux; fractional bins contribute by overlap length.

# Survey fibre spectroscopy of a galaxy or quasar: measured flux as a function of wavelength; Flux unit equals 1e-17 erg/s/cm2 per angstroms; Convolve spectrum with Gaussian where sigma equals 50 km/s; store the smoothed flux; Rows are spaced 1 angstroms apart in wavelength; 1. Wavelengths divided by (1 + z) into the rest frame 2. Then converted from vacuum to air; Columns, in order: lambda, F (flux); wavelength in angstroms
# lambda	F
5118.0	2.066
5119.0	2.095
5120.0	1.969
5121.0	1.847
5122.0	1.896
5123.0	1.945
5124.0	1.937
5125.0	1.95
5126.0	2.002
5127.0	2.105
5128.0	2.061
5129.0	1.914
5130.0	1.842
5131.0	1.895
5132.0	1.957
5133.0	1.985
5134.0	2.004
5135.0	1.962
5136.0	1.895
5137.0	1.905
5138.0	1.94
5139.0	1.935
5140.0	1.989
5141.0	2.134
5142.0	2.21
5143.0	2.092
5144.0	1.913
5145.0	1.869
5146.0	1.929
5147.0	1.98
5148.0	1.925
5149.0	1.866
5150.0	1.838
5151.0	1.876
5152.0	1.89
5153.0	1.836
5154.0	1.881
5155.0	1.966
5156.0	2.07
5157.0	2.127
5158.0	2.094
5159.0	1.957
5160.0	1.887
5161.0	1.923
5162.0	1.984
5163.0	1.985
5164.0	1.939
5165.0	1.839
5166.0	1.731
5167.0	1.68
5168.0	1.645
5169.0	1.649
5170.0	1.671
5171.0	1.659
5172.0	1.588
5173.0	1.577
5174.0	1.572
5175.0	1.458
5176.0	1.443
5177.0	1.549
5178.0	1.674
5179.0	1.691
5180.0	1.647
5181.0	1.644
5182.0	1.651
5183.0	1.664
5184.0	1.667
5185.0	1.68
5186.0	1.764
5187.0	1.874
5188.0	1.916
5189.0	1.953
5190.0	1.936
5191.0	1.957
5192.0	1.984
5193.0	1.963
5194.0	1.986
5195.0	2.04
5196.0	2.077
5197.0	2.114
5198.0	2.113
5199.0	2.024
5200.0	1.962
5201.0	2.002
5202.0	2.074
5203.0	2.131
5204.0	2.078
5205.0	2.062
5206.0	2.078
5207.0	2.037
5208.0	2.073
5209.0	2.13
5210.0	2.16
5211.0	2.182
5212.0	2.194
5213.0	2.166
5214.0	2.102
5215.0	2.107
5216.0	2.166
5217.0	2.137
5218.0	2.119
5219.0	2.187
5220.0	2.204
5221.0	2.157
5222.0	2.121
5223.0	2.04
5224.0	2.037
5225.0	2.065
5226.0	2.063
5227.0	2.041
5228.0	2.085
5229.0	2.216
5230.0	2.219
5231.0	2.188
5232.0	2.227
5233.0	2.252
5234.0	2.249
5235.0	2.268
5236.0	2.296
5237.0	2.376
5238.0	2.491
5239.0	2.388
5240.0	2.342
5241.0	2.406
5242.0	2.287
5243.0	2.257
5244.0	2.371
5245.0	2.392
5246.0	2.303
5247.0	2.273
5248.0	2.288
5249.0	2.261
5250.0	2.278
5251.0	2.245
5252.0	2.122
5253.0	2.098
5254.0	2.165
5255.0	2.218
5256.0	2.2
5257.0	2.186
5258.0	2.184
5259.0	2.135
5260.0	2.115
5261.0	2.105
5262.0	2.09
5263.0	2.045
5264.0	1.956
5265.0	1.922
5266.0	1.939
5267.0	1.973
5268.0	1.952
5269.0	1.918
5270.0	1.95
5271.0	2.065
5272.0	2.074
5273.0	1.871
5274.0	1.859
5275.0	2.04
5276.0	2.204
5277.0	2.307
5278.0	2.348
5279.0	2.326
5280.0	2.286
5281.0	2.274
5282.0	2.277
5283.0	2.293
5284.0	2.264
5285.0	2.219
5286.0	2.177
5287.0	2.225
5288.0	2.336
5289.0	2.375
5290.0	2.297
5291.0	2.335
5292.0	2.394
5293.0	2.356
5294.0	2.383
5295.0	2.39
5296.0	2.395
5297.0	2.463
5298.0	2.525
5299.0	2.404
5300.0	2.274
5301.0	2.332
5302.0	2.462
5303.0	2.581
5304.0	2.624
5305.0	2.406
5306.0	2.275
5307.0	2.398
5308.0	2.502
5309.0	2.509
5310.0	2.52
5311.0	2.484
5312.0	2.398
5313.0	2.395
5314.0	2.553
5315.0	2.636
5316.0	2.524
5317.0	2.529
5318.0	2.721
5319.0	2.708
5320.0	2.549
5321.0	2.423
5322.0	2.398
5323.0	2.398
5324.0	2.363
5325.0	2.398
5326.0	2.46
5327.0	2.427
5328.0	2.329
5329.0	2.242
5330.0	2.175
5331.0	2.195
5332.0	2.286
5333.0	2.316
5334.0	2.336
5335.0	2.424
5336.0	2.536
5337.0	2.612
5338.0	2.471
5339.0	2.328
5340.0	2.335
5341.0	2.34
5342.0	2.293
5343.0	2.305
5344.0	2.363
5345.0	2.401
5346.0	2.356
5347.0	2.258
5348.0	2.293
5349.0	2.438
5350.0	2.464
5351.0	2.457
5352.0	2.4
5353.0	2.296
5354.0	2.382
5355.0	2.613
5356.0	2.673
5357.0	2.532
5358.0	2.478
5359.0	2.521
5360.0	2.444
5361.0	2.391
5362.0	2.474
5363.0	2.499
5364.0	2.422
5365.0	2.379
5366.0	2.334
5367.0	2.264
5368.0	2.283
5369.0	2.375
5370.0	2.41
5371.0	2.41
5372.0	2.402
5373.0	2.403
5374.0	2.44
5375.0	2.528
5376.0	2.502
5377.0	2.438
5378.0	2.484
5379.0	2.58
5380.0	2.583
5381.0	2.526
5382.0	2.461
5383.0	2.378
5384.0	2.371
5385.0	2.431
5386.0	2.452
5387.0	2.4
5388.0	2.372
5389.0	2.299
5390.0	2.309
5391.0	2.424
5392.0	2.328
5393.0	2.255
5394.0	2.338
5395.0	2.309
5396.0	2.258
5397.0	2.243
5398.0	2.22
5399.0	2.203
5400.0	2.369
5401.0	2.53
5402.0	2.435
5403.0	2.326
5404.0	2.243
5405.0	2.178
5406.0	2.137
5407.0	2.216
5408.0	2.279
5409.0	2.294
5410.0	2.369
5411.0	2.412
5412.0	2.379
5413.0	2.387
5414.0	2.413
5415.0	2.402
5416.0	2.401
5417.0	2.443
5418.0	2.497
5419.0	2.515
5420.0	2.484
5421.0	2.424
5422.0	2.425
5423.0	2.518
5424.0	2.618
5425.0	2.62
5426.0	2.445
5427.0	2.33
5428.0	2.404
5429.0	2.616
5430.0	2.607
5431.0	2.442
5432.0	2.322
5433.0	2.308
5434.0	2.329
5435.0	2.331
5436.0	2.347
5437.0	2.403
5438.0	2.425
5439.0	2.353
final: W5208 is 2.1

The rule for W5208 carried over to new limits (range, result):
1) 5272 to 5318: 2.36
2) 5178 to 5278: 2.09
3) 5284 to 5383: 2.42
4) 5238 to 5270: 2.18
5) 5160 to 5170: 1.82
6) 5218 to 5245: 2.23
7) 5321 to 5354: 2.37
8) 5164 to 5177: 1.64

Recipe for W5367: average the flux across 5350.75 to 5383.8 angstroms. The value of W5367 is 2.45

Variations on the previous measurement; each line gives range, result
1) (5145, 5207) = 1.86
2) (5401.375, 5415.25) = 2.32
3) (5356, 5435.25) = 2.4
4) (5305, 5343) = 2.42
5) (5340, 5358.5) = 2.41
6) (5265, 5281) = 2.08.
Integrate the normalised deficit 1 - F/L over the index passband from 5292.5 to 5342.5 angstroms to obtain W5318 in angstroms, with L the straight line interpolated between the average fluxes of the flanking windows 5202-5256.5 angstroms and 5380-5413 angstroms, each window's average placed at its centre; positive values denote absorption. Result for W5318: -3.44 angstroms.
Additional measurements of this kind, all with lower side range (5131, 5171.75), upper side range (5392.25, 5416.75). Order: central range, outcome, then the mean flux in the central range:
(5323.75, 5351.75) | -1.9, 2.36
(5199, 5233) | -1.7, 2.12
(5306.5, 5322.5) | -2.5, 2.52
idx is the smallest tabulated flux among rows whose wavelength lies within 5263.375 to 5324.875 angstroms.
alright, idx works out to 1.859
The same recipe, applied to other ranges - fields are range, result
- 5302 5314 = 2.275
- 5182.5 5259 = 1.664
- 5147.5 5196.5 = 1.443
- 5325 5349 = 2.175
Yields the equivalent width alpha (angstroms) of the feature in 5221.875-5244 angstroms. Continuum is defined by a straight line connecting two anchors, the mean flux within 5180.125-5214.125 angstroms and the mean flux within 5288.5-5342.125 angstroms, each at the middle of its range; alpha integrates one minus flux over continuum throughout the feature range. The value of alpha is -1.2 angstroms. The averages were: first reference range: 1.98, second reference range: 2.42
